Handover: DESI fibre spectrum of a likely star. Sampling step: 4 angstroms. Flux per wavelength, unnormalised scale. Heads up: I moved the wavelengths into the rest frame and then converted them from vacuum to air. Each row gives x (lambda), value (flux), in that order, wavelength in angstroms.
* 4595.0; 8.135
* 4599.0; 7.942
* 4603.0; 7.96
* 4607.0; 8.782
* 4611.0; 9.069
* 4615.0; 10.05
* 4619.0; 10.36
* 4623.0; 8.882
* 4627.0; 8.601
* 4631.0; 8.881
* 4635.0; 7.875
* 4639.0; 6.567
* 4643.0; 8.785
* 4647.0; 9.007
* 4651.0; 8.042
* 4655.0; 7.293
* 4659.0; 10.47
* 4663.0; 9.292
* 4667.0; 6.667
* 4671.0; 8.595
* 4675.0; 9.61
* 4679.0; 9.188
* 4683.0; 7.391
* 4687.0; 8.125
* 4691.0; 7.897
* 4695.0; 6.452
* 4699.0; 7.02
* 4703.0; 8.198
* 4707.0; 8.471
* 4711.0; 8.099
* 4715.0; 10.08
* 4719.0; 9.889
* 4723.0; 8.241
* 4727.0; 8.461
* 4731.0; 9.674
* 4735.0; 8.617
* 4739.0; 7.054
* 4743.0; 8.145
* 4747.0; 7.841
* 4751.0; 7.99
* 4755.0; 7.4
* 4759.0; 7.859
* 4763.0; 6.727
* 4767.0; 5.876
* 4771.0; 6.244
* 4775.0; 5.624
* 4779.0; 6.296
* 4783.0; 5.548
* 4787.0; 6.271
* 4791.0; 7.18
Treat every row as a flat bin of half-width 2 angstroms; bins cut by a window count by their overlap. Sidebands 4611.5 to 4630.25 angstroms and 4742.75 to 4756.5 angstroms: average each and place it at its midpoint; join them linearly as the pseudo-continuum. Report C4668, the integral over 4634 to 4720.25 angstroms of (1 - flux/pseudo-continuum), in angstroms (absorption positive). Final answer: 3.8 angstroms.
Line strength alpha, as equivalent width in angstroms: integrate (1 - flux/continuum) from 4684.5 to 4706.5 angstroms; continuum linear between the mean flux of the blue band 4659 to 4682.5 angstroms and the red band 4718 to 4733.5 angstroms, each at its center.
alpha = 3.13 angstroms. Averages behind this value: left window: 8.74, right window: 9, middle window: 7.6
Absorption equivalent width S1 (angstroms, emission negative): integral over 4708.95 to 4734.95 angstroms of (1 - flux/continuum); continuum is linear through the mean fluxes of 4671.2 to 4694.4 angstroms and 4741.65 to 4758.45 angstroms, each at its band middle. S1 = -3.22 angstroms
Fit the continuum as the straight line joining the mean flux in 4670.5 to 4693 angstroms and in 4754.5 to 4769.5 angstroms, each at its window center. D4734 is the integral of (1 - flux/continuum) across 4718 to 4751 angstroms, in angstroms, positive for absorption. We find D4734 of -4.3 angstroms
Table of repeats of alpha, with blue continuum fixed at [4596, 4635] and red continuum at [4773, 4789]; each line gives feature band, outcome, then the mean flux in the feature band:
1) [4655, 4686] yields -2.9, 8.63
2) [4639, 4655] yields 0.2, 8.19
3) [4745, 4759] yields -2.9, 7.76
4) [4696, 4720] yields -4.2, 8.48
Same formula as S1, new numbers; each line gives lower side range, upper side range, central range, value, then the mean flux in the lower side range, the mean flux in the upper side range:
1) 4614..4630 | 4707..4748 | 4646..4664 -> 0.73 angstroms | 9.4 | 8.62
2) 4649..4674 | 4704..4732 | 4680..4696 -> 1.91 angstroms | 8.44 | 8.94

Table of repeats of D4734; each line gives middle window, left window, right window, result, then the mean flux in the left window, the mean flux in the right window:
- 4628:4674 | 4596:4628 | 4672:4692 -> 1.75 angstroms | 8.94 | 8.48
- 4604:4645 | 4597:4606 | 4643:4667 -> -2.35 angstroms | 8.04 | 8.64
